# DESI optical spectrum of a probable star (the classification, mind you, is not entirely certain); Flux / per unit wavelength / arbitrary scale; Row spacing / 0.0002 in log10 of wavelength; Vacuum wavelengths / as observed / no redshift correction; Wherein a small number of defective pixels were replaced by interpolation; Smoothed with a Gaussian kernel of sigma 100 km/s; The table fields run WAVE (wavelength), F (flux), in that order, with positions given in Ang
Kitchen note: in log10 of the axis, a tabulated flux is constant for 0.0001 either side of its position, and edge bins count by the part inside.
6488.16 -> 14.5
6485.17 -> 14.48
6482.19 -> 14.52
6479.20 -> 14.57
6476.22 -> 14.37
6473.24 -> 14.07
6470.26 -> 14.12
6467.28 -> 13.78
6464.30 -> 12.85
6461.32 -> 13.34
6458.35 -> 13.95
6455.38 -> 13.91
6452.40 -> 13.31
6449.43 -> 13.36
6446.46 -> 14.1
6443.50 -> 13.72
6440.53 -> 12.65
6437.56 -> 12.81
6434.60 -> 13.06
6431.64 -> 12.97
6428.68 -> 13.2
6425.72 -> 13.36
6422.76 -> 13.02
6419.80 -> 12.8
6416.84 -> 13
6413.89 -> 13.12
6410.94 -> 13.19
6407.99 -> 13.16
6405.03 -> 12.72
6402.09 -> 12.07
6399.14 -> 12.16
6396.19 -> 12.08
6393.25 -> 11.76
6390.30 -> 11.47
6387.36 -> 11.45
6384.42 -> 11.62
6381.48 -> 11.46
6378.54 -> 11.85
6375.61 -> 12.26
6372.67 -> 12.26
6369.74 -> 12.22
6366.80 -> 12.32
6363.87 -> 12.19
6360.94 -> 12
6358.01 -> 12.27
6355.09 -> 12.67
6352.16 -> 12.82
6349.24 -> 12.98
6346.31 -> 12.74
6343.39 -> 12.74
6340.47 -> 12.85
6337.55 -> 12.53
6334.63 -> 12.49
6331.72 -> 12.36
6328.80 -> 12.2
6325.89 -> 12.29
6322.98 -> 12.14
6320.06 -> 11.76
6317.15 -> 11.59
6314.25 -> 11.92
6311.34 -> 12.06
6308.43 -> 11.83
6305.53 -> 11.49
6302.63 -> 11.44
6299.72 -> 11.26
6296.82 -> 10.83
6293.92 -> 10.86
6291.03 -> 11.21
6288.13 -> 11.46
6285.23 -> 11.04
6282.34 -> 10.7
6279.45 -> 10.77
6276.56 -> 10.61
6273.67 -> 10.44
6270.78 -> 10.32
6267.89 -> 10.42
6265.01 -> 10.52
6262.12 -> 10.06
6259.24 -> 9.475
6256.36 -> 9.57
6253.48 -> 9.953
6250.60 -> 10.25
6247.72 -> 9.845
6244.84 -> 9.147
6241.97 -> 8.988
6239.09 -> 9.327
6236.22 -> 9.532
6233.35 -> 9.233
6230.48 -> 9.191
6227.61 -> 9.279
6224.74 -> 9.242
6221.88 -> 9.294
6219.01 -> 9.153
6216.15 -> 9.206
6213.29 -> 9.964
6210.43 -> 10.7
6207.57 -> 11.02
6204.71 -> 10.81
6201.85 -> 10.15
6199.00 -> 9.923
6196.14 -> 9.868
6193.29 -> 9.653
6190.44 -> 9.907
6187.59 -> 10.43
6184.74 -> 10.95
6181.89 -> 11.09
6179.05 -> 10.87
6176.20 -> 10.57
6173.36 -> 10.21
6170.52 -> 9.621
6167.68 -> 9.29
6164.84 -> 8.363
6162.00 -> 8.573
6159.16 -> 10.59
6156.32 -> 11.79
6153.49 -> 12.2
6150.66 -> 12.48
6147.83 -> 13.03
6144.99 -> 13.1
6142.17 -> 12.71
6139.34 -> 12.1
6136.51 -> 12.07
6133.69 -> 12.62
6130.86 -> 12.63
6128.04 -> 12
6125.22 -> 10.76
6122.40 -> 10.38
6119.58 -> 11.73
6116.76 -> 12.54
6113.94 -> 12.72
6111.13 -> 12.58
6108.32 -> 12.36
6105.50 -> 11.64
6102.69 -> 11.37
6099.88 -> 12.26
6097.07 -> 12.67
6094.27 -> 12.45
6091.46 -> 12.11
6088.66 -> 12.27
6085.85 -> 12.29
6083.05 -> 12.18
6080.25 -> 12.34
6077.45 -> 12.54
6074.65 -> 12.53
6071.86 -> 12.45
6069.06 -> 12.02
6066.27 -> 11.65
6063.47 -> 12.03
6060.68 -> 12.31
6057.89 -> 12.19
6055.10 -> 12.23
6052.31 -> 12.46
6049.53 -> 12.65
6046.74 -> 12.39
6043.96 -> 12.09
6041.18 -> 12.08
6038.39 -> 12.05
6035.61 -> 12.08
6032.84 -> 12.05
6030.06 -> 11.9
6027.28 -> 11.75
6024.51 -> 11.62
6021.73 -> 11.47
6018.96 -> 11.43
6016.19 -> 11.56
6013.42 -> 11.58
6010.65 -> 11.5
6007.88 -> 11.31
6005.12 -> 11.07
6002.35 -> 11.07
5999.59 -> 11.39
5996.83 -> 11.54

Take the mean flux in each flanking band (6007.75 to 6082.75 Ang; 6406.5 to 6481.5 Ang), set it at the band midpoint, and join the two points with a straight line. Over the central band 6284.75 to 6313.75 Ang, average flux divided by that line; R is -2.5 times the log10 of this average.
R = 0.14 mag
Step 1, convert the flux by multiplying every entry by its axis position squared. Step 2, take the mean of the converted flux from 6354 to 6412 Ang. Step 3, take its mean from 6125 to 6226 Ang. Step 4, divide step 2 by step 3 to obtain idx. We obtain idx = 1.2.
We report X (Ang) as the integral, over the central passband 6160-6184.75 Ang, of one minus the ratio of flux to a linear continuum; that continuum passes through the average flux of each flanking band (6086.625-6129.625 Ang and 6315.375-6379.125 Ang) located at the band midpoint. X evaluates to 4.5 Ang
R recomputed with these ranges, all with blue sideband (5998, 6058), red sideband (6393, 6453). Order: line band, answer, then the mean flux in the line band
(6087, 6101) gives -0.031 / 12.4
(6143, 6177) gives 0.126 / 10.9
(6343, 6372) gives 0.025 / 12.5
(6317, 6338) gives 0.043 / 12.2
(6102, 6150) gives -0.005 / 12.2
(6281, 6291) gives 0.135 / 11.1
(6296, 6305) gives 0.125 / 11.2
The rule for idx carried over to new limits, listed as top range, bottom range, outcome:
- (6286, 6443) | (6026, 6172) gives 1.12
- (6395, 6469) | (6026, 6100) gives 1.21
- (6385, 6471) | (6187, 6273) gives 1.41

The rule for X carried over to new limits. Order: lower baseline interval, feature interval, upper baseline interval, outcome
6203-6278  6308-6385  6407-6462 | -3.66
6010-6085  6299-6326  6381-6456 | 1.69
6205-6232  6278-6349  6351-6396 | -4.13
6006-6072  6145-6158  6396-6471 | -0.14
